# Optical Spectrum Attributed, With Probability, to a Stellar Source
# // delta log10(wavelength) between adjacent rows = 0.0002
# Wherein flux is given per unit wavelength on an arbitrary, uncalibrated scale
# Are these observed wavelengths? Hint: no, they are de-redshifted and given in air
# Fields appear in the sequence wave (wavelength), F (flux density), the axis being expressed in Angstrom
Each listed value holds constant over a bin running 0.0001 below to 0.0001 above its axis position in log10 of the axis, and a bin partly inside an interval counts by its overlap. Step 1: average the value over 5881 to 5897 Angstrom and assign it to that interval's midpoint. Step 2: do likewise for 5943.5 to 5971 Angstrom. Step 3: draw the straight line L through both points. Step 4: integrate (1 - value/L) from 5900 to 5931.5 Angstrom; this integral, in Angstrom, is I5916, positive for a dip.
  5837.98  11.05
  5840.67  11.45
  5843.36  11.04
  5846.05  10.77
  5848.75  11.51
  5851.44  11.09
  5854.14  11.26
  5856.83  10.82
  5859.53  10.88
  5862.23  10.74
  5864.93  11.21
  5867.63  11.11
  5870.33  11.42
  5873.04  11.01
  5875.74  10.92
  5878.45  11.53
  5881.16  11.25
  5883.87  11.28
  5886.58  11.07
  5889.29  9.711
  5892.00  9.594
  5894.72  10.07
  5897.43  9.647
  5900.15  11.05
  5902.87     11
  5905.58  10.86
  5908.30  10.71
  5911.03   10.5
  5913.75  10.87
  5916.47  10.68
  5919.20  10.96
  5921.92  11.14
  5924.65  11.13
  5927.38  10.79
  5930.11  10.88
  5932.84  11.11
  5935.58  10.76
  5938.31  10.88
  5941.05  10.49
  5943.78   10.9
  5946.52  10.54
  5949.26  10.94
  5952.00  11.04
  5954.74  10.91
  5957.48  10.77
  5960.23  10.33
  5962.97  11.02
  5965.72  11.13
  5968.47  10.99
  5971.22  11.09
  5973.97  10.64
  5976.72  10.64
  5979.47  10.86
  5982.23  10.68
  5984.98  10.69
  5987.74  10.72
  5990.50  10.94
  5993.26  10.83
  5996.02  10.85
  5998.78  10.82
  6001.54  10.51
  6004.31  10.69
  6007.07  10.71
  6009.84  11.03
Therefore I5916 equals -0.9 Angstrom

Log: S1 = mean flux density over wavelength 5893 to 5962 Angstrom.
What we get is 10.8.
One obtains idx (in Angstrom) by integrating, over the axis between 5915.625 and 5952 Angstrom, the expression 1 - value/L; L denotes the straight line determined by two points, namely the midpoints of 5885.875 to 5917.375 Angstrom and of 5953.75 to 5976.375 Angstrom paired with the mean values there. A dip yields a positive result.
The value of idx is -0.7 Angstrom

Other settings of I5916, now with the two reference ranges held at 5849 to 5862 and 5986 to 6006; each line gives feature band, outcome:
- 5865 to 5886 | -0.41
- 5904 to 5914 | 0.19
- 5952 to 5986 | -0.02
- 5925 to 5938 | -0.02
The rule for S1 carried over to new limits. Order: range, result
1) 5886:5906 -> 10.3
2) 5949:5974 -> 10.9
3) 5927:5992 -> 10.8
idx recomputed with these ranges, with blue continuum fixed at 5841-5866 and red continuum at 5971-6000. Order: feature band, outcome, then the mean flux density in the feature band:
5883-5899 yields 1.12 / 10.2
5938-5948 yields 0.17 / 10.7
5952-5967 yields -0.02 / 10.8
